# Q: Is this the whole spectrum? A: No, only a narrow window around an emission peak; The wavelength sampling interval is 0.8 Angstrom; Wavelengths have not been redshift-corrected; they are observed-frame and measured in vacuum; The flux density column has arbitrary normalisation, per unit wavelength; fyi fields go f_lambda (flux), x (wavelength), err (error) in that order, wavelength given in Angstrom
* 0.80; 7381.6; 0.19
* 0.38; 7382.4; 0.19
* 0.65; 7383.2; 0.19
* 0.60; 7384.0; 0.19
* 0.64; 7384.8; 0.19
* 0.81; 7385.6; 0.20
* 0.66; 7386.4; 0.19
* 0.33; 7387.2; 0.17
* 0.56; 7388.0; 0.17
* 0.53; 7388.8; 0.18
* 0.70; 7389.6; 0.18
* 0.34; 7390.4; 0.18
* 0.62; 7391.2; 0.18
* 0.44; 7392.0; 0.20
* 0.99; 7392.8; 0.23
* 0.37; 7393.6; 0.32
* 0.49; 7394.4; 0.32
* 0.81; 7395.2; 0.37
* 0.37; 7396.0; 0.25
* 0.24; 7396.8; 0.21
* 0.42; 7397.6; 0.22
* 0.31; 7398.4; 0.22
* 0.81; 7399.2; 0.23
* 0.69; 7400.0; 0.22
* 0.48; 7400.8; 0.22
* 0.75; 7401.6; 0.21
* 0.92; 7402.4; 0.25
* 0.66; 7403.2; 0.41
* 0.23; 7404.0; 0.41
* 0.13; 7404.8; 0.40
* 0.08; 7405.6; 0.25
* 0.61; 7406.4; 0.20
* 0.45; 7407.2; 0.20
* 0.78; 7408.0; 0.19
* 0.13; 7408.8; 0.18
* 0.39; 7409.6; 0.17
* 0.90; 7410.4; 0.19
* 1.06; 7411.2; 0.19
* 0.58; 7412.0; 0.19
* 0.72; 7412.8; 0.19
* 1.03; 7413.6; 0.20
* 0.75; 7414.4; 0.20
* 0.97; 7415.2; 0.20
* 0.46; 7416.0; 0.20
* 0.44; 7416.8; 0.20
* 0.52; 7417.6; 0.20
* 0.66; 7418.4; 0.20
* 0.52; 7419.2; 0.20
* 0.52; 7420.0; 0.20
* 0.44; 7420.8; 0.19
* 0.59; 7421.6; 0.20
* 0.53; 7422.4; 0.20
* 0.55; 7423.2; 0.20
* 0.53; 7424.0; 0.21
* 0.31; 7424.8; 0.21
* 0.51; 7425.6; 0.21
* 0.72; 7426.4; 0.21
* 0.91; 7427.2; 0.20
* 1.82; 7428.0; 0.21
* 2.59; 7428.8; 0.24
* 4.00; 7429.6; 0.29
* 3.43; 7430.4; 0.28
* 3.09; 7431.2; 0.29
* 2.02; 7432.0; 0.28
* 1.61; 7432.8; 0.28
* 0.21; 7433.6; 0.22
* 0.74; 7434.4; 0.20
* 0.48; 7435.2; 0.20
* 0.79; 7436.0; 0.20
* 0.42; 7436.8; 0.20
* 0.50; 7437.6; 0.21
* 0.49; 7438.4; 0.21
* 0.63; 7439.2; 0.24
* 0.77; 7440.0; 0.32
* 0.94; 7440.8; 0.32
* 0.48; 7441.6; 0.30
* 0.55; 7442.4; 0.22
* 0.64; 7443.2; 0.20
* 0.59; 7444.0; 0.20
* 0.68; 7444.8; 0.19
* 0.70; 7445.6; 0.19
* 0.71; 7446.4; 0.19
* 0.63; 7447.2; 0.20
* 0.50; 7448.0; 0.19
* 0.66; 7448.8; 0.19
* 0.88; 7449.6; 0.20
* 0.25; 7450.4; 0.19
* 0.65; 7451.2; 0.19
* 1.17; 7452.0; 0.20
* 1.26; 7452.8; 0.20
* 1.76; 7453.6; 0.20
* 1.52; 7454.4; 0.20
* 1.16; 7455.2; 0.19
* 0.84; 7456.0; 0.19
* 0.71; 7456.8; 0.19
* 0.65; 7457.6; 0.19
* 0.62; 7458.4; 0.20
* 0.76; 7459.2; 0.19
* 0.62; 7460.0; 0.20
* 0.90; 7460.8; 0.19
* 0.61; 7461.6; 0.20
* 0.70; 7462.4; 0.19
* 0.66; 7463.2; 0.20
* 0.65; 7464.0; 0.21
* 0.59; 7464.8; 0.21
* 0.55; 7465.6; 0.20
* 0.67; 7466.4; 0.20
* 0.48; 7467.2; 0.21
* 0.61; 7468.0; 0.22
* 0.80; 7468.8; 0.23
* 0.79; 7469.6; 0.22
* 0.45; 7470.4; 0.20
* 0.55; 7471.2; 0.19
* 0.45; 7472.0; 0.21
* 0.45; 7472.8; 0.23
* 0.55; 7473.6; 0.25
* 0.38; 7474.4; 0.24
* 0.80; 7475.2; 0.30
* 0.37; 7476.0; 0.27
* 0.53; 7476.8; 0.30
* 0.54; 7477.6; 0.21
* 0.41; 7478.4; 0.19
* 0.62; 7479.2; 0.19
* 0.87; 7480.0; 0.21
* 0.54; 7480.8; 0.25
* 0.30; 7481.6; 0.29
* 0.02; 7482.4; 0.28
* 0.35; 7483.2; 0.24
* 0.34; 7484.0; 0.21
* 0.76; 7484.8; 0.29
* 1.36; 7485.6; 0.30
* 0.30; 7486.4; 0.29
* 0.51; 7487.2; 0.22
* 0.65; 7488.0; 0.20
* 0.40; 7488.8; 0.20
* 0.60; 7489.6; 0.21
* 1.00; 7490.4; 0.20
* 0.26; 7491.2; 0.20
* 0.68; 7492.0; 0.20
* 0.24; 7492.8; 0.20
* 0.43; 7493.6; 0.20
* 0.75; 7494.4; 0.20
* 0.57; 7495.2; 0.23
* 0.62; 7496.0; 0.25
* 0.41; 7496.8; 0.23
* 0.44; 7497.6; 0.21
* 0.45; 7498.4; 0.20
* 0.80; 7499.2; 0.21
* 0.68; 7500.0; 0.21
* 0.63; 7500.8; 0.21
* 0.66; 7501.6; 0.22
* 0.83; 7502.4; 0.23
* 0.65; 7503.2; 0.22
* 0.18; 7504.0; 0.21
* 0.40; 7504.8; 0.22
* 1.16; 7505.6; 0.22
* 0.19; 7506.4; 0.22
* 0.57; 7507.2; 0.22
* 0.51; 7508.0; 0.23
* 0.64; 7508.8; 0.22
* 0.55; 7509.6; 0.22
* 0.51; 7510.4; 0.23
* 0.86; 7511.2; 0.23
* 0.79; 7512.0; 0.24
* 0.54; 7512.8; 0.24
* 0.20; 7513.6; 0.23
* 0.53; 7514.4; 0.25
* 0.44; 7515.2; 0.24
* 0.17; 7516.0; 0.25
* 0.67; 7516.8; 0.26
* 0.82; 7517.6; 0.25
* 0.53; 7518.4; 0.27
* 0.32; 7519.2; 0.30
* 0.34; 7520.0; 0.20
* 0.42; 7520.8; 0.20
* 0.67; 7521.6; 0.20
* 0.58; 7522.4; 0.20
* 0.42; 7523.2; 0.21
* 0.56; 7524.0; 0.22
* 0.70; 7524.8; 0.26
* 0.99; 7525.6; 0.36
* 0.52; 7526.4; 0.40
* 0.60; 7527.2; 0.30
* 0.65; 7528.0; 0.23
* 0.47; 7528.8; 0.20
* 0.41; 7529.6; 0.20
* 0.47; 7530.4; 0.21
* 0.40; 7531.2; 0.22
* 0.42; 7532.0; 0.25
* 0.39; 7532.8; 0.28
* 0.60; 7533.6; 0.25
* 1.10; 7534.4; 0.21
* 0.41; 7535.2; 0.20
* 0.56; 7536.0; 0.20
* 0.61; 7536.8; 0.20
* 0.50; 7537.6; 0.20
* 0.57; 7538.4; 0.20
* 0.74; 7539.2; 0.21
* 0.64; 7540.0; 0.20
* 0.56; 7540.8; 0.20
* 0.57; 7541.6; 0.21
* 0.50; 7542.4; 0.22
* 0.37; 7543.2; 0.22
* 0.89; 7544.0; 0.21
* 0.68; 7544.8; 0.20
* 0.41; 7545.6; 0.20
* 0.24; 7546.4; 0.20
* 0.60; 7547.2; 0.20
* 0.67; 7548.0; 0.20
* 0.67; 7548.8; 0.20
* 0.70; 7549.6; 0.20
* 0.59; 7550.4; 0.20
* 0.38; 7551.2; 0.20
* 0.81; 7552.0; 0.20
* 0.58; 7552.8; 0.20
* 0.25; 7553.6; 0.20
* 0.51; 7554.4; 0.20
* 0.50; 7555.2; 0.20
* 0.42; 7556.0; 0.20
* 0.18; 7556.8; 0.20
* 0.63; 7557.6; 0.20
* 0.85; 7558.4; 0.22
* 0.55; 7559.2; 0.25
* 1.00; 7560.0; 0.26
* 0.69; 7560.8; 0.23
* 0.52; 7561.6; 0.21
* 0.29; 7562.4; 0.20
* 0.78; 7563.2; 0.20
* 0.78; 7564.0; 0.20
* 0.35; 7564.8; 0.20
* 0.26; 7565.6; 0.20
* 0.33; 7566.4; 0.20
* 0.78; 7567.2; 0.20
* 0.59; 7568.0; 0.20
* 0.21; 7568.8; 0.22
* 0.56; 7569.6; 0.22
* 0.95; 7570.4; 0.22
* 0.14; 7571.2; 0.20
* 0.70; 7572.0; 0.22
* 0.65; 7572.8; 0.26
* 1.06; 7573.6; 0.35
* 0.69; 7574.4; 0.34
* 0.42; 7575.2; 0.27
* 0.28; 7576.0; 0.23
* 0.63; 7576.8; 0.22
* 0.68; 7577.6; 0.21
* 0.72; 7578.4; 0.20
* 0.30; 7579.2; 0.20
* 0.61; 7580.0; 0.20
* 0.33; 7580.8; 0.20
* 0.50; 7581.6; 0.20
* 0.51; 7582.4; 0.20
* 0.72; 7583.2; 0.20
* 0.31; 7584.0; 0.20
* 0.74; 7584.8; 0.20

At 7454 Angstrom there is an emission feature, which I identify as [N II] 6583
